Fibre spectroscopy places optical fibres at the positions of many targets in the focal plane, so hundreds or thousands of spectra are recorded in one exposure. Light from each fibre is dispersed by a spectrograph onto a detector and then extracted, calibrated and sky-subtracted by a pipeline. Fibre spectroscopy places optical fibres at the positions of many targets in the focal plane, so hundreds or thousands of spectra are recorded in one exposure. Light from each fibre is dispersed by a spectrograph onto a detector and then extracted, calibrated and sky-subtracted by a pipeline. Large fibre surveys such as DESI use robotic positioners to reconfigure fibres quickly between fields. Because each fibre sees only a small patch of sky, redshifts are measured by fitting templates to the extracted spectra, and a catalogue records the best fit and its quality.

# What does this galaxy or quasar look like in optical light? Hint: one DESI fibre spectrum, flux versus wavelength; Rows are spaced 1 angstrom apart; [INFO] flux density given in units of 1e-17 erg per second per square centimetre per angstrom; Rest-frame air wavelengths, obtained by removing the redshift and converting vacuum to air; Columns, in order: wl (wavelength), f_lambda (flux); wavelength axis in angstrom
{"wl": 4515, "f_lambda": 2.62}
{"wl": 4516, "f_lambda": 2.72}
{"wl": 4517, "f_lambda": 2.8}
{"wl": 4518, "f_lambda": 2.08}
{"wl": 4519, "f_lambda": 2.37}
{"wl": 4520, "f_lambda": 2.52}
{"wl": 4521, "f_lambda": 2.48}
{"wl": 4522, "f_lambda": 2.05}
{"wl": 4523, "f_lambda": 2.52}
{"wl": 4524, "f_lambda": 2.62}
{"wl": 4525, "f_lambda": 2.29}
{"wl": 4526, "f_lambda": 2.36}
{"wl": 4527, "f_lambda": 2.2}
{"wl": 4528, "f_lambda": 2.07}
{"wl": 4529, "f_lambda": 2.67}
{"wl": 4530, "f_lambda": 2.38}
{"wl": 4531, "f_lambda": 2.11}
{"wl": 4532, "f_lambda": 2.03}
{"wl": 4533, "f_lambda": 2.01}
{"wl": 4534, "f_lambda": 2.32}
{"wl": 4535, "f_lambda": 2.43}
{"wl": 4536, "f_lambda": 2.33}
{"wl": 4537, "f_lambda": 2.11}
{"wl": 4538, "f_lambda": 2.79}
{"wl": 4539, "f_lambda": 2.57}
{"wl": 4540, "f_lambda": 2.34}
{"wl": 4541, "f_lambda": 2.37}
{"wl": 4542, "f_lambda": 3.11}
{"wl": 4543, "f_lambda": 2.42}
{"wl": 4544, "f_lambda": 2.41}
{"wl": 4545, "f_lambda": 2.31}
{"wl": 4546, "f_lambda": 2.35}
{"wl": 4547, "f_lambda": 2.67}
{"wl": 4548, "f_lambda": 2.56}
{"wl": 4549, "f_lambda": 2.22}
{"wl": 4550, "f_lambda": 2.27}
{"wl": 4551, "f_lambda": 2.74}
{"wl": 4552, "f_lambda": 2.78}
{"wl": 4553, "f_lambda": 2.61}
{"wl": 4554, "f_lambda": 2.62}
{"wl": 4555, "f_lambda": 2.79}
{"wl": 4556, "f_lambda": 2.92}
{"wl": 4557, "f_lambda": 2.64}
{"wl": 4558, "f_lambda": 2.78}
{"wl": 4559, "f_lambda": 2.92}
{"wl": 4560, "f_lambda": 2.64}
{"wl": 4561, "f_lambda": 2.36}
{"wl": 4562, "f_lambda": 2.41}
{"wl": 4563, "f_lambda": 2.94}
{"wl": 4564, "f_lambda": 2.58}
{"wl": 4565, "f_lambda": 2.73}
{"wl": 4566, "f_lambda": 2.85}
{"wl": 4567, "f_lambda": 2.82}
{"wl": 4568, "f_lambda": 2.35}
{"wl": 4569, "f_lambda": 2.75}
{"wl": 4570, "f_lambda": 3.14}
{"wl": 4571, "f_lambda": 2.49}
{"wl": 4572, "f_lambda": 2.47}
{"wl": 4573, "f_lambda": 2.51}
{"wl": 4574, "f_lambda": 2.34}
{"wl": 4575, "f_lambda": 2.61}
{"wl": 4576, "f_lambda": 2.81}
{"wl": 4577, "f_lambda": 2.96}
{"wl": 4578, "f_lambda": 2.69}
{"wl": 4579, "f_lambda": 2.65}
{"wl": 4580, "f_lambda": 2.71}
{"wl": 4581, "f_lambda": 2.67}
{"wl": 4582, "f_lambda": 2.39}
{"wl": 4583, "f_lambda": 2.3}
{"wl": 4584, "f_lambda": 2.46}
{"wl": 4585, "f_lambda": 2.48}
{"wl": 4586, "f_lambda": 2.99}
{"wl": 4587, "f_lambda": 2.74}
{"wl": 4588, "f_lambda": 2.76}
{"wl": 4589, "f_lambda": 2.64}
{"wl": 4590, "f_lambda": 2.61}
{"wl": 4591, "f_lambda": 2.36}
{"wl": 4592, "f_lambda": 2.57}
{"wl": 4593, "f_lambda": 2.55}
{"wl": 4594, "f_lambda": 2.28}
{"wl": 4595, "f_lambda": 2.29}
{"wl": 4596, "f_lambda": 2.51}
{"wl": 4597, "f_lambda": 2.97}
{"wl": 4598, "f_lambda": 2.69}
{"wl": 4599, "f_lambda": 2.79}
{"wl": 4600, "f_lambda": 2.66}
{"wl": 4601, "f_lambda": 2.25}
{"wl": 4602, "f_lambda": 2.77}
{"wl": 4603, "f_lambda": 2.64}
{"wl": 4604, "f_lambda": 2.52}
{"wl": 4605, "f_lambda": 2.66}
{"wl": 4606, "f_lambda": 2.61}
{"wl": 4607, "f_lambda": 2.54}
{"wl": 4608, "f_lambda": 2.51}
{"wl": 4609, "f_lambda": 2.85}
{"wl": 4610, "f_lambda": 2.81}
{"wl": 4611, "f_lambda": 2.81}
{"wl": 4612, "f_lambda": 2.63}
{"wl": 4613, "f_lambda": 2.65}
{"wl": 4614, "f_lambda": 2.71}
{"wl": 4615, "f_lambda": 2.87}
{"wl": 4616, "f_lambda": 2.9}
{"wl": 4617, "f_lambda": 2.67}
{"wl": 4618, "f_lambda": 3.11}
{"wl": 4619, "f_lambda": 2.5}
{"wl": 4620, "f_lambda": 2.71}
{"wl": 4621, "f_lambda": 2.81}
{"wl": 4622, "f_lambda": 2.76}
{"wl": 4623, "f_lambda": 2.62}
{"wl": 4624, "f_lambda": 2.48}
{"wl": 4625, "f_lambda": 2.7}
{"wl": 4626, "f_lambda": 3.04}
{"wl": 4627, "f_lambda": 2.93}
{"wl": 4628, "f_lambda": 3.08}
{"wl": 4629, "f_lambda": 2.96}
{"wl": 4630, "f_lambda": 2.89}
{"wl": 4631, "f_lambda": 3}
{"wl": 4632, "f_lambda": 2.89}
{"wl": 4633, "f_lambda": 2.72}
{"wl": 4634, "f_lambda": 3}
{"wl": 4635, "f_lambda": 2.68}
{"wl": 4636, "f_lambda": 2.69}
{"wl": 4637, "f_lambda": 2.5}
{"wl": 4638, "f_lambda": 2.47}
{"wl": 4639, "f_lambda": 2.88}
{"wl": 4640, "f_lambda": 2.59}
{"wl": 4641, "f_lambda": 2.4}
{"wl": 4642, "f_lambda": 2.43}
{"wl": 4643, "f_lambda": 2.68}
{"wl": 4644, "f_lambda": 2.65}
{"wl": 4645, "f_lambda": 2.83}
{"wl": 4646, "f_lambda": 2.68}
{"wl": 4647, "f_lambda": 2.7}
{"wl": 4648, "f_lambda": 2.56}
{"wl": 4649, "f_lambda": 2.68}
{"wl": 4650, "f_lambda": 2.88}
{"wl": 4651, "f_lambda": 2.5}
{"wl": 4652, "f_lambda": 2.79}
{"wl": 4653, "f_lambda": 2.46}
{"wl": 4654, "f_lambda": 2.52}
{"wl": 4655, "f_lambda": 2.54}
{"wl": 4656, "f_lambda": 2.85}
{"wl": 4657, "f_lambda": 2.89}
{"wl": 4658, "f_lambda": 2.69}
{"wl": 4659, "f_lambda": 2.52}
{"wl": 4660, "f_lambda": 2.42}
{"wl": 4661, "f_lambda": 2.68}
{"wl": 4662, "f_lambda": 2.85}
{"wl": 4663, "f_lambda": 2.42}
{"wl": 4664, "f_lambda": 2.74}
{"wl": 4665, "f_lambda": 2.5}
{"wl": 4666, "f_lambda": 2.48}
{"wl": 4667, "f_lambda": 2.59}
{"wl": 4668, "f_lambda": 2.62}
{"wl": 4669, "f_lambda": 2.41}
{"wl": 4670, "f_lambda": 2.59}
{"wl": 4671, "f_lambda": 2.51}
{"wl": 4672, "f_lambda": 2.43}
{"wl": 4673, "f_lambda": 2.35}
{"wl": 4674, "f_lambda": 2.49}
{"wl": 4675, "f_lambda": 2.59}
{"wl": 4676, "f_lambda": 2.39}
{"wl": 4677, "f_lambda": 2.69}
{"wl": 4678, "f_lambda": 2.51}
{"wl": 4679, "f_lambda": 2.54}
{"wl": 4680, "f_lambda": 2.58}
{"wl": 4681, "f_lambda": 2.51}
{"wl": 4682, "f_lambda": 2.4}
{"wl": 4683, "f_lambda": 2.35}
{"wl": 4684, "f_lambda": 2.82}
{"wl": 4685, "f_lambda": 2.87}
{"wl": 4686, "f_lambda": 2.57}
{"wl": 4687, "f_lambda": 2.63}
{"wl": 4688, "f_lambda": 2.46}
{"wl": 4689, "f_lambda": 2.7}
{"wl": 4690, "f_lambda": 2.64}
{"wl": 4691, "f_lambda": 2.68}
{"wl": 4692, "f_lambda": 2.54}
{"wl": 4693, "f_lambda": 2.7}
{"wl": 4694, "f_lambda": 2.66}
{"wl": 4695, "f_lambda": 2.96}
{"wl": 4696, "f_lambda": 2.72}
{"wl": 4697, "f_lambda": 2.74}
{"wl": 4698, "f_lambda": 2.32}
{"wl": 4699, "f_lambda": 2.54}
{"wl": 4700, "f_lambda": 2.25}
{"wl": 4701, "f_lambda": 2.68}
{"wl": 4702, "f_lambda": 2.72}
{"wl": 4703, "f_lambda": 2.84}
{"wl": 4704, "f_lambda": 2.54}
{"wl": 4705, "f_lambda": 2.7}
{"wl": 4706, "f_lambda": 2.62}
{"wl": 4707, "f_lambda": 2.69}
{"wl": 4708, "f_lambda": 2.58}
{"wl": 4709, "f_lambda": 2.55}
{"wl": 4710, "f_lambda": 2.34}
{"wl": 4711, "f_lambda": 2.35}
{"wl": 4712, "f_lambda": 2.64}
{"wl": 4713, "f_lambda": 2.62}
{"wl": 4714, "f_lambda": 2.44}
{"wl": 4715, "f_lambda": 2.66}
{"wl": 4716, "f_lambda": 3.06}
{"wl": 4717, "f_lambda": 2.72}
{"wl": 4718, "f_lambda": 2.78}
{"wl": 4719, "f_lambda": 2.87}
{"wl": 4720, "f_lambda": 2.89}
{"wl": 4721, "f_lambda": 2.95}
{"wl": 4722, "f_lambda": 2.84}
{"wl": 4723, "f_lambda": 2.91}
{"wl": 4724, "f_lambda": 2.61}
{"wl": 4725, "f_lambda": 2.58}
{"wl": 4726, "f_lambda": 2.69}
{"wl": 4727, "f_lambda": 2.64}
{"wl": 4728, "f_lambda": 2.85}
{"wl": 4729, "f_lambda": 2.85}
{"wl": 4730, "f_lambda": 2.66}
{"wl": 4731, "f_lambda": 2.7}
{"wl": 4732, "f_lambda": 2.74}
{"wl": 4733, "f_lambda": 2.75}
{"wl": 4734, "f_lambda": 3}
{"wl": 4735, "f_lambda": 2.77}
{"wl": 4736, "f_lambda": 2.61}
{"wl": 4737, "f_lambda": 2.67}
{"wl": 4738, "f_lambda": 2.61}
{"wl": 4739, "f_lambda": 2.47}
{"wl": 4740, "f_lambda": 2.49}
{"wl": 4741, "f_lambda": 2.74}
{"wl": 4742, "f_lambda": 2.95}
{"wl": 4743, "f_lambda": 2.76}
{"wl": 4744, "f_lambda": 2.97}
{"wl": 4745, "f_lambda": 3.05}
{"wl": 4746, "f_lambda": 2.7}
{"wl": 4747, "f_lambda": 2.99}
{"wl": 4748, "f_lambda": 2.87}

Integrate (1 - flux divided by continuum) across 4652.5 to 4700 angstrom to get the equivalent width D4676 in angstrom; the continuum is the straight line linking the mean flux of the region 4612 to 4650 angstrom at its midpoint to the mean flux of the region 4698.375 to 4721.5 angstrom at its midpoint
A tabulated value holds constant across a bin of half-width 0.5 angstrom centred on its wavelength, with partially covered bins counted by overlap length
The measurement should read 1.9 angstrom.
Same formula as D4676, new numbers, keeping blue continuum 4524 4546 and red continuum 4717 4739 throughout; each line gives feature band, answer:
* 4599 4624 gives -1.7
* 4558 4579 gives -2.0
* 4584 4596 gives -0.4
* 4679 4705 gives 0.6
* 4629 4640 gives -0.9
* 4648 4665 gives -0.2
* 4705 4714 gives 0.5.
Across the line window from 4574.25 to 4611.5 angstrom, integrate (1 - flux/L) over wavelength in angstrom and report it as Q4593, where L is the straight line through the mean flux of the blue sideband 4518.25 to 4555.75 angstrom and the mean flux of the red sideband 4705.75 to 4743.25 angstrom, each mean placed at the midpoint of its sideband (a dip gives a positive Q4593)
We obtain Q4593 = -1.7 angstrom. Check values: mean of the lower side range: 2.43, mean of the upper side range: 2.7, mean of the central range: 2.62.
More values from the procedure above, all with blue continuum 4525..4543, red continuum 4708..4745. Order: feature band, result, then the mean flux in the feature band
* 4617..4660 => -2.7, 2.72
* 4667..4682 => 0.6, 2.51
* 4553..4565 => -1.4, 2.69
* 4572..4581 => -0.8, 2.65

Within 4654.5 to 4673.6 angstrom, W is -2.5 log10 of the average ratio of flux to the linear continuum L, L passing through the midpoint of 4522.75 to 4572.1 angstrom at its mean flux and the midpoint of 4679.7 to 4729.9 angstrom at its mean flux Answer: 0.02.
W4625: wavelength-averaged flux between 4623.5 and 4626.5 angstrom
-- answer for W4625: 2.74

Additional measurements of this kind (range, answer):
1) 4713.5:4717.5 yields 2.72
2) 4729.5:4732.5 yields 2.7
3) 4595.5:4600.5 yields 2.72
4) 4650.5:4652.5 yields 2.65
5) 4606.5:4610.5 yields 2.68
